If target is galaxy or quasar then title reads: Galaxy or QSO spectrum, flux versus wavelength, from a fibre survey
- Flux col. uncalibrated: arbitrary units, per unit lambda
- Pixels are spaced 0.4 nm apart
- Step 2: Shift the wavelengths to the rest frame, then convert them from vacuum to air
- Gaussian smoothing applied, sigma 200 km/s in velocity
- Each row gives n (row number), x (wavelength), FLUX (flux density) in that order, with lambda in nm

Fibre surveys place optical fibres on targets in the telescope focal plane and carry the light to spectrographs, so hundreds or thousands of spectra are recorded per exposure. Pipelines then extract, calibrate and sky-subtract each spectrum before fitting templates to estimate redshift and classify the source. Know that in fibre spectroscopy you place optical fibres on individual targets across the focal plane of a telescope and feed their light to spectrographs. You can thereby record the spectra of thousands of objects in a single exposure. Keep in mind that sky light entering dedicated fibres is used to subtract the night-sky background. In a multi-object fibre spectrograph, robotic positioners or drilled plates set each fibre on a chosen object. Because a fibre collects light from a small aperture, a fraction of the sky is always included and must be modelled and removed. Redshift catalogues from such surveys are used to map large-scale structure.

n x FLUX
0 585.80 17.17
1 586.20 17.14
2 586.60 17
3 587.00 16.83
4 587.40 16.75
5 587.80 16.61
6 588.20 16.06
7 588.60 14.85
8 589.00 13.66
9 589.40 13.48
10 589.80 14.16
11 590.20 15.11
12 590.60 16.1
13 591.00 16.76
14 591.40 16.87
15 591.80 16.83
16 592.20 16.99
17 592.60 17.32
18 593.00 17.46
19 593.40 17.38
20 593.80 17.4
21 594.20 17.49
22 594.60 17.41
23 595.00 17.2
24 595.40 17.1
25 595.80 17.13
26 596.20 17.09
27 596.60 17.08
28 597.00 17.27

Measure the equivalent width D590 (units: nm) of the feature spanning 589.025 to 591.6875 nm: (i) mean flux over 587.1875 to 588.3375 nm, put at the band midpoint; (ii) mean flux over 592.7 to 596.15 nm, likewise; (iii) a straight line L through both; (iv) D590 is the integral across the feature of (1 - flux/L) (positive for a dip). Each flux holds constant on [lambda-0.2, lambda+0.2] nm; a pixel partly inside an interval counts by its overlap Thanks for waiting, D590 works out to 0.23 nm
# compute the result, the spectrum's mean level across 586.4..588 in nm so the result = 16.8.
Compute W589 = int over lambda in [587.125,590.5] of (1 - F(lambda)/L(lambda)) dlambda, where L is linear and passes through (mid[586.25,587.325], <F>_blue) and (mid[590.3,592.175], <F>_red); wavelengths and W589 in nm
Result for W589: 0.33 nm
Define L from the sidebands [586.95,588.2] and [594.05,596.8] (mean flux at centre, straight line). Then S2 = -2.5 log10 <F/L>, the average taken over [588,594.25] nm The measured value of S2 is 0.05 mag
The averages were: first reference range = 16.6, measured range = 16.1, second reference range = 17.2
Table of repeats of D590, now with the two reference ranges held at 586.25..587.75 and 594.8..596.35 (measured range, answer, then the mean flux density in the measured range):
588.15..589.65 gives 0.23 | 14.3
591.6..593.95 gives -0.03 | 17.2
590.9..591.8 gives 0.01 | 16.8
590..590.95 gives 0.07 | 15.8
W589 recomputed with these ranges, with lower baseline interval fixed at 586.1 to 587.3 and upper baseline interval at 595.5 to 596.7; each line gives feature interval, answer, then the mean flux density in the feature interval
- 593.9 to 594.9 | -0.020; 17.4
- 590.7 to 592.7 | 0.017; 16.9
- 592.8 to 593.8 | -0.021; 17.4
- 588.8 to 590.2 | 0.251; 14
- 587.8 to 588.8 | 0.076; 15.7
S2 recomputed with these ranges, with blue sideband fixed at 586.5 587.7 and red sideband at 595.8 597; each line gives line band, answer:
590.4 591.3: 0.030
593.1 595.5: -0.018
